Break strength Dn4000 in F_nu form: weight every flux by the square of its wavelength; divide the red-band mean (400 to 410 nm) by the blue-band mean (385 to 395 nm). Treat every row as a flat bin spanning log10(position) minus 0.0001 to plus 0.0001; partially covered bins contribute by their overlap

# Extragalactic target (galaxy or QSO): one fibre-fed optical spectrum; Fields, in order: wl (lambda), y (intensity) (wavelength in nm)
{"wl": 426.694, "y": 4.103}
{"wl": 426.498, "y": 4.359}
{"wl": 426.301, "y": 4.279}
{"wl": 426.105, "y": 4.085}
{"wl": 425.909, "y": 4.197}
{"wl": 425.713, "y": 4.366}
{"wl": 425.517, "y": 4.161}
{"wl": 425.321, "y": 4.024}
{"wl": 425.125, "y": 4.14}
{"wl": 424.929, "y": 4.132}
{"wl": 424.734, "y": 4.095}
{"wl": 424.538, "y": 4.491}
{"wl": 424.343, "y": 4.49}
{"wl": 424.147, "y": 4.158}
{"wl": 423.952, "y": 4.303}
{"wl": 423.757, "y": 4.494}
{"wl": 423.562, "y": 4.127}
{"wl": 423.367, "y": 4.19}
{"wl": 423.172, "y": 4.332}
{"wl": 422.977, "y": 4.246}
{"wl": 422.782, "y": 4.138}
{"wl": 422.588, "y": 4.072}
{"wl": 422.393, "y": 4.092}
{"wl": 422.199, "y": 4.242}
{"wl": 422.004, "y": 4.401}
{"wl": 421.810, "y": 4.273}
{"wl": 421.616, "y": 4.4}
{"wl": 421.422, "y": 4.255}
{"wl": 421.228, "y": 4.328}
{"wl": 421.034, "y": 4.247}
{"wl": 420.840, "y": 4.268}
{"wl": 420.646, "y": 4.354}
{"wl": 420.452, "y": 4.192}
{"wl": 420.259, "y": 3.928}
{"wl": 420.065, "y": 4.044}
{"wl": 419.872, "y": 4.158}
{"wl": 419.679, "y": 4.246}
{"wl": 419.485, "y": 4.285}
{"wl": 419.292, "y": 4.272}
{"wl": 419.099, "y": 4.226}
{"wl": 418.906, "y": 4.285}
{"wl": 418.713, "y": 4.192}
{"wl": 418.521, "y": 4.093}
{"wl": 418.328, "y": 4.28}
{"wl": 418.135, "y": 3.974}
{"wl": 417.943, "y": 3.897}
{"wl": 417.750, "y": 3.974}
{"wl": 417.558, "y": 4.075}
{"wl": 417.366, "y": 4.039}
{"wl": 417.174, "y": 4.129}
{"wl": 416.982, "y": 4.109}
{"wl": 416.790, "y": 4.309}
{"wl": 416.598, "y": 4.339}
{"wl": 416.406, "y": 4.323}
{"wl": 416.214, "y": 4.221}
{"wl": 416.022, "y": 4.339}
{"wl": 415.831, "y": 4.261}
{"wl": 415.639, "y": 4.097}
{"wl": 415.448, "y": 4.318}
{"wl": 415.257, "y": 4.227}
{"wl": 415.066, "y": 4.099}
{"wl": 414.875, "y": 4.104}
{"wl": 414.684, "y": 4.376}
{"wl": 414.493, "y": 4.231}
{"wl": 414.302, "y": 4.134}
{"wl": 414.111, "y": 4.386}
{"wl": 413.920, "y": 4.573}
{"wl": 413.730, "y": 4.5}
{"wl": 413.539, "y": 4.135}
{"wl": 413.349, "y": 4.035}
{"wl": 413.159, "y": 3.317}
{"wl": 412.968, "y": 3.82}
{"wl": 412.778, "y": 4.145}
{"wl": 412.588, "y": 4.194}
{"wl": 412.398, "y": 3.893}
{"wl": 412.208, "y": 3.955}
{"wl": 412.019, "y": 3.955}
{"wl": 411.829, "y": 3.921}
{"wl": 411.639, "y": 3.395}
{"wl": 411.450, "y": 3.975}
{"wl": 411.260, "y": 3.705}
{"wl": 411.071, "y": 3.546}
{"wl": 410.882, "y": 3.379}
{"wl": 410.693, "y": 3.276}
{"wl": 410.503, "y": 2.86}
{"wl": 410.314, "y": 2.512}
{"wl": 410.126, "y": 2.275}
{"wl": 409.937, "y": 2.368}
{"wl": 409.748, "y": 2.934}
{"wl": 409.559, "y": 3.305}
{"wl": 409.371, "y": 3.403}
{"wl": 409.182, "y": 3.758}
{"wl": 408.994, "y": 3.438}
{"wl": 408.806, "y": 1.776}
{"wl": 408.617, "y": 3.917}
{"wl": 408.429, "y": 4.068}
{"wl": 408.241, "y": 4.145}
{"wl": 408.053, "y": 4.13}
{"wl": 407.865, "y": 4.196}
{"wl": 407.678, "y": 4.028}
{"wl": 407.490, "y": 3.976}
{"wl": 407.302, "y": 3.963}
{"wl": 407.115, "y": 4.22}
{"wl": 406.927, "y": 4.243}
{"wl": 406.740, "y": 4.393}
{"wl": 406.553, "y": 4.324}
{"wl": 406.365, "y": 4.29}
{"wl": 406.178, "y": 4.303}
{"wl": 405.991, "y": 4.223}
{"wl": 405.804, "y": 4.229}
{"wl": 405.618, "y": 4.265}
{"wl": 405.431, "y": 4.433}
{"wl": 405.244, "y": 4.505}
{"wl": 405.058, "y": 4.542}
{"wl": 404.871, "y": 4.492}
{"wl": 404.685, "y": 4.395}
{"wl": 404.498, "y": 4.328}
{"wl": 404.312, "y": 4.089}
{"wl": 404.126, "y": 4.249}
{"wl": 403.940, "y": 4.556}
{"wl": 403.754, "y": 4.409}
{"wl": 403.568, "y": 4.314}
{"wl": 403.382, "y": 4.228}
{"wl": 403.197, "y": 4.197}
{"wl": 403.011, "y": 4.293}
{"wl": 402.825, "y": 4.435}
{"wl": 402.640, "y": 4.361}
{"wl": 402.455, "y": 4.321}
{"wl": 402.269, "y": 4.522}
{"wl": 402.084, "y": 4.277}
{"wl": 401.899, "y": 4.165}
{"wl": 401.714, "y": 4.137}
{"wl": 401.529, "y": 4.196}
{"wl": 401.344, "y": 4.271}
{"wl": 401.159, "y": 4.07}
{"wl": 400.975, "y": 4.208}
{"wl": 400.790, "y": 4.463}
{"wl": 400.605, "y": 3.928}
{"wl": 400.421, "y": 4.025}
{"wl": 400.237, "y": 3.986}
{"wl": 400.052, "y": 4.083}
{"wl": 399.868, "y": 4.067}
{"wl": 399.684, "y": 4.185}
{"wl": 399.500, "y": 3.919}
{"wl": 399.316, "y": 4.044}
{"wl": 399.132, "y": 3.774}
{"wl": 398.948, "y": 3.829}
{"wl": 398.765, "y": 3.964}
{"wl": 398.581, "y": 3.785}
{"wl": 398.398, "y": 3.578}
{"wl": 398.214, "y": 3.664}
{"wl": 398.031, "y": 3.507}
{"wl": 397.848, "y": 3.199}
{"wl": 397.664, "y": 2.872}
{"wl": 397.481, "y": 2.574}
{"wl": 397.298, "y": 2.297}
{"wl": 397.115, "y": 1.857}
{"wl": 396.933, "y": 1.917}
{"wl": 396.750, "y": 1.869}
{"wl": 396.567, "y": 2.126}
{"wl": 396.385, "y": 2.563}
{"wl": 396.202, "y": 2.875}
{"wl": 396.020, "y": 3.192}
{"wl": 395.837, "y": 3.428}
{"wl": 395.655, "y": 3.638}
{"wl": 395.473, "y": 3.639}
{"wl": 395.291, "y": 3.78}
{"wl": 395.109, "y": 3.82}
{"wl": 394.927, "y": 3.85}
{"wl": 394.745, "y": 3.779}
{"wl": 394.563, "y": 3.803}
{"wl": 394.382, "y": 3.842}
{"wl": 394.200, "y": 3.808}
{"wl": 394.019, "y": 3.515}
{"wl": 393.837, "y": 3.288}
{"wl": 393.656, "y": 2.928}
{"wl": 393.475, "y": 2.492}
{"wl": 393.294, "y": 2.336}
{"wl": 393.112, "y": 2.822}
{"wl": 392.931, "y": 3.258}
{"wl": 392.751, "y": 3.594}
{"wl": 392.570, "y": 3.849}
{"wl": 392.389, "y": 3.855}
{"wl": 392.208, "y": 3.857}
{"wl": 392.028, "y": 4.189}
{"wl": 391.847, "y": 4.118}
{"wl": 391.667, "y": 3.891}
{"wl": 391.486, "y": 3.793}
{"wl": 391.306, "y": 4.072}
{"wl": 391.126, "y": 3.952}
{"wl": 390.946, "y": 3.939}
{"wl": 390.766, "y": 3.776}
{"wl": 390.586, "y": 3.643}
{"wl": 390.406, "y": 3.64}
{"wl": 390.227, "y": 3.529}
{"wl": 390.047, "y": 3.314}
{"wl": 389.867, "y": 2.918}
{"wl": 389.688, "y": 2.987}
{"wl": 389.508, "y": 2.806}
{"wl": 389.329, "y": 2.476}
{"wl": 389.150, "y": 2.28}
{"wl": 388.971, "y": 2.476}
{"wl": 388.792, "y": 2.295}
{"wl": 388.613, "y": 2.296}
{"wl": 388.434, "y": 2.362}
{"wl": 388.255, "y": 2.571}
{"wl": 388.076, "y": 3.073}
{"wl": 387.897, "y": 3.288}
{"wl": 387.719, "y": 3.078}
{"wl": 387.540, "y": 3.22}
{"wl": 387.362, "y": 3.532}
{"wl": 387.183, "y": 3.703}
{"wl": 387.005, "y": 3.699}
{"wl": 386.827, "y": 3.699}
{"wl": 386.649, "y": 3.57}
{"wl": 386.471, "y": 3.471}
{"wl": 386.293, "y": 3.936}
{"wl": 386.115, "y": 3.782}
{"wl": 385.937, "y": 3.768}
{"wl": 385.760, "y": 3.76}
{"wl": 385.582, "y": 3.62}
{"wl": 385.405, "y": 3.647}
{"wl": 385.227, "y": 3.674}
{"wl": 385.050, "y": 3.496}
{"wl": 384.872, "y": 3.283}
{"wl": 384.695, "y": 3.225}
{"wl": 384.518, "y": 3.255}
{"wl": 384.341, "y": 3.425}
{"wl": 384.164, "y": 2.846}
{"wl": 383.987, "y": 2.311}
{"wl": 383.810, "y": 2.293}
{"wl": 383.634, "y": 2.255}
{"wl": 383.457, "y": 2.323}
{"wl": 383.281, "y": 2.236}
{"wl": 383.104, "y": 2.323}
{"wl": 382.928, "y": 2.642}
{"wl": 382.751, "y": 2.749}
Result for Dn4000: 1.30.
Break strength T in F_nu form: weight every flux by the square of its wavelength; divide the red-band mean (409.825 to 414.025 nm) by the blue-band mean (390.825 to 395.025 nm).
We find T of 1.1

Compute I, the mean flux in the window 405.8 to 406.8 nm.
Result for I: 4.29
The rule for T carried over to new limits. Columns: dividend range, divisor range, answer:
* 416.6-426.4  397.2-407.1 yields 1.13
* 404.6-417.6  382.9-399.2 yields 1.34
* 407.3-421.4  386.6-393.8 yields 1.35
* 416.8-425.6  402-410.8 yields 1.14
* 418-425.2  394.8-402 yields 1.34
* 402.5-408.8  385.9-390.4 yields 1.48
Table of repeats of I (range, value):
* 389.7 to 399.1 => 3.36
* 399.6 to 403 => 4.21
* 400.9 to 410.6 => 3.99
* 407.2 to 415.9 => 3.76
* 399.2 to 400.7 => 4.03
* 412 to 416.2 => 4.15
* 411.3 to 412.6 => 3.87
